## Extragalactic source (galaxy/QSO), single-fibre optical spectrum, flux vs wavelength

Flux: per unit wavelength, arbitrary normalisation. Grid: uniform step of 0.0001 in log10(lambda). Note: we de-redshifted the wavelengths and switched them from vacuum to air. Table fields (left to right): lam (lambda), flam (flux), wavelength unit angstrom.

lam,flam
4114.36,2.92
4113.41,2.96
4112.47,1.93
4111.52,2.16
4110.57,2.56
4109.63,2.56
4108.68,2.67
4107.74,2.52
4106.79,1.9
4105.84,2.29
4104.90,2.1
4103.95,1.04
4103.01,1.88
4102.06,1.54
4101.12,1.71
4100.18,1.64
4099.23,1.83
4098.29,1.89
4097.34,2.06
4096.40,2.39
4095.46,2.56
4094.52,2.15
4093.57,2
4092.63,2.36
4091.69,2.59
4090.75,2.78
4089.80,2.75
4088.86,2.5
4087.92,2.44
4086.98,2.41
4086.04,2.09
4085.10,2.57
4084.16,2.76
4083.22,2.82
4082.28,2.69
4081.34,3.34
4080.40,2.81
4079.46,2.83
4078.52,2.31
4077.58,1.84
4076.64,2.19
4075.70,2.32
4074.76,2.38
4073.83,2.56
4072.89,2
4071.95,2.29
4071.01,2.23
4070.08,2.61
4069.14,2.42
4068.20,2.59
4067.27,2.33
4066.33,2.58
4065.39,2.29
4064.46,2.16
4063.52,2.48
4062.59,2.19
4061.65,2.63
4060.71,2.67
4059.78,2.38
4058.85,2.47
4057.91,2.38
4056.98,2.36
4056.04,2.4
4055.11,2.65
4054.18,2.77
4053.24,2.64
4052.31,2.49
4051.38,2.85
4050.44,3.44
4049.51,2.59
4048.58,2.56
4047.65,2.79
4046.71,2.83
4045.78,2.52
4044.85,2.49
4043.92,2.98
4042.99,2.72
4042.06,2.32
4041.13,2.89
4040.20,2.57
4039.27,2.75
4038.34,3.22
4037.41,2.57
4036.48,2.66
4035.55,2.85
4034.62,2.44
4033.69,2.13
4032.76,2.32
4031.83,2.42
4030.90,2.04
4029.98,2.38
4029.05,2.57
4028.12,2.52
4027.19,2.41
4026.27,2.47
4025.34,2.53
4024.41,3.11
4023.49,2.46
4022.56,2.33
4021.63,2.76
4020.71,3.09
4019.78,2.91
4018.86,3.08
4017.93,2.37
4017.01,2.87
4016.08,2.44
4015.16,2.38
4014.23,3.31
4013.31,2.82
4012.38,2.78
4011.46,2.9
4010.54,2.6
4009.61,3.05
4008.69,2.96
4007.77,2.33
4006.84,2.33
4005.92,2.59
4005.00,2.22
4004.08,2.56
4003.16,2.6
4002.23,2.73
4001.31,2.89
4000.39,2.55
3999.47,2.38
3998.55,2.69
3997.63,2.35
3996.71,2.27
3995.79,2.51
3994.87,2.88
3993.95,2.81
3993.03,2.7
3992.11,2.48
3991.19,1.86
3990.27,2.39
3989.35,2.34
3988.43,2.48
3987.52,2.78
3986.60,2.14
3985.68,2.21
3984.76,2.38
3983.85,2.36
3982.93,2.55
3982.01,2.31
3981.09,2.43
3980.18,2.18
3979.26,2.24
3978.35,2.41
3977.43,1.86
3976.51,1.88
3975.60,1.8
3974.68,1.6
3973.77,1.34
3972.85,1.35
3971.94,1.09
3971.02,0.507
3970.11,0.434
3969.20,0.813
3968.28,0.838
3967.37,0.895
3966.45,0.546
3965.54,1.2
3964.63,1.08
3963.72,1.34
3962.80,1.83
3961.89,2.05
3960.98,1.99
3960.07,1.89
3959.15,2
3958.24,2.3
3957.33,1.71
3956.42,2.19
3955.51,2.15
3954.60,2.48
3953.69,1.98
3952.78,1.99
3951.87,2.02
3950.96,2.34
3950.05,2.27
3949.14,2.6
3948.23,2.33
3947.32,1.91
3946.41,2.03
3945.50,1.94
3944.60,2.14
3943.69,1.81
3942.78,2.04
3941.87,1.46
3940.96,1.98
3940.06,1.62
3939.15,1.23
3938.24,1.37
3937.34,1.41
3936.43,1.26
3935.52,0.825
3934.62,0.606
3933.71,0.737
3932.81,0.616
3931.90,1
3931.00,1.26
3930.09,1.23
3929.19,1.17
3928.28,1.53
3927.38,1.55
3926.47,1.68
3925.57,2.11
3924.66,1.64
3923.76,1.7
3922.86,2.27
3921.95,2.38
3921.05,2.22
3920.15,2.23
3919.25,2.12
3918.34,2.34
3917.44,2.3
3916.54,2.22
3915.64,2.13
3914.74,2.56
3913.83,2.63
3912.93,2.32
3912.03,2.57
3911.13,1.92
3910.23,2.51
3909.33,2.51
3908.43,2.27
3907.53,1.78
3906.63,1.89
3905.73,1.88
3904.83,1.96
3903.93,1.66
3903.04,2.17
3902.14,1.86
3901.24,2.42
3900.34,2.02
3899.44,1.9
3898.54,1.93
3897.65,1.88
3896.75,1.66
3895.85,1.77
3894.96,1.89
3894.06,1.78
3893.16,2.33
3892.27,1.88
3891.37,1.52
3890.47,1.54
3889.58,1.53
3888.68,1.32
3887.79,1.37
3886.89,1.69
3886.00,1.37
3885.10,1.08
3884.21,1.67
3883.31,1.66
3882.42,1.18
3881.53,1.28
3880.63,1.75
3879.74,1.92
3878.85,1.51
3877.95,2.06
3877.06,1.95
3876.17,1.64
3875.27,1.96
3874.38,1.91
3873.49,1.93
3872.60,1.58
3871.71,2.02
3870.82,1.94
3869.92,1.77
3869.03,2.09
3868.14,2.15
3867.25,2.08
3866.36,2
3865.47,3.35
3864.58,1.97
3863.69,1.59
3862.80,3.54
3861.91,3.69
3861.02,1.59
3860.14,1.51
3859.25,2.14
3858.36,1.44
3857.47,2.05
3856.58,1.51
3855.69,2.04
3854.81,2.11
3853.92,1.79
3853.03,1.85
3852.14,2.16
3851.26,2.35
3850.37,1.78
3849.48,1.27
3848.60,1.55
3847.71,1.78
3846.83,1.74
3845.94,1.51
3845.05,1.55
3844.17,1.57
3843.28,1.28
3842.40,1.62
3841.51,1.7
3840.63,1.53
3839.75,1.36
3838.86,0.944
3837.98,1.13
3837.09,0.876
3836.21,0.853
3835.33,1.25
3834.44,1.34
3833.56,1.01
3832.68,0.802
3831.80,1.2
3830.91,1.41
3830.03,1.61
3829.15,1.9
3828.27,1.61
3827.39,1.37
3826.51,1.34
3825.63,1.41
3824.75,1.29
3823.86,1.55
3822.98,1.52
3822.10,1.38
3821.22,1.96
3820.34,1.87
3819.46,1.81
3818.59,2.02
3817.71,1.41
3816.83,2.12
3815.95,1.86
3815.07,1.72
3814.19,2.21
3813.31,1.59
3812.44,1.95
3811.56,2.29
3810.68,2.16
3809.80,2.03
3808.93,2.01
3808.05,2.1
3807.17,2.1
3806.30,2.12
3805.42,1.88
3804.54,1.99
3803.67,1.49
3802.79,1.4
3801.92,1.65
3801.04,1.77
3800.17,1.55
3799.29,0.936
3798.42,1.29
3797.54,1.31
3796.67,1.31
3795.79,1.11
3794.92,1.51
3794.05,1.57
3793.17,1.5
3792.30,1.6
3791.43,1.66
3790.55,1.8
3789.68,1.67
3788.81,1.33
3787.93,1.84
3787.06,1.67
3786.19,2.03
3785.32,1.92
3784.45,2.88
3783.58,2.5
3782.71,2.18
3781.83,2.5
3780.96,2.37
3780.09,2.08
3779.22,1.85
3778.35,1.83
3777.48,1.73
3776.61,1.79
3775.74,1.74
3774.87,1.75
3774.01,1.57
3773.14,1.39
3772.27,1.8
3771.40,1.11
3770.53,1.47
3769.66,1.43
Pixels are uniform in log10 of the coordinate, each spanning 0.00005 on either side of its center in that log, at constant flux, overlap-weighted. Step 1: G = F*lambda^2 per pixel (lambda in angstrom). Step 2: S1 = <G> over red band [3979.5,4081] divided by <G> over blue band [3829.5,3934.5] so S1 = 1.54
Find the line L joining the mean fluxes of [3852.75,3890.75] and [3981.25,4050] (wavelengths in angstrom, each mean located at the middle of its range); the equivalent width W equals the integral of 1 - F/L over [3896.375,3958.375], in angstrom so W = 7.1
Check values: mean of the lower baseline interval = 1.86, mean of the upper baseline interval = 2.59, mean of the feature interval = 1.89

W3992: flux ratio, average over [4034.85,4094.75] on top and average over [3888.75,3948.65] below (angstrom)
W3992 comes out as 1.39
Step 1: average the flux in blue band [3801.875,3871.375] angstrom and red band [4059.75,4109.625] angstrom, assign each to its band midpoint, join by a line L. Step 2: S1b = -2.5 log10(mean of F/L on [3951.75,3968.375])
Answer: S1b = 0.183 mag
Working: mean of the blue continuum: 1.75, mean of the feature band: 1.72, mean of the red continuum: 2.33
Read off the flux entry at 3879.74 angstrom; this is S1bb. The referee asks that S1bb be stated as 1.92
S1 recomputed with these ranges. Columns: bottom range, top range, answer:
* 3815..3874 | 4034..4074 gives 1.66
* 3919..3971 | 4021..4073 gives 1.63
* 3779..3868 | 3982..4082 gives 1.63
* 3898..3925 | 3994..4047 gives 1.29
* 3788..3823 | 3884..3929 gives 1.19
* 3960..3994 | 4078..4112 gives 1.35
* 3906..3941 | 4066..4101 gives 1.46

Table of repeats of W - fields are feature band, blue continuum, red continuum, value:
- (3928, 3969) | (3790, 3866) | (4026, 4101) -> 9.3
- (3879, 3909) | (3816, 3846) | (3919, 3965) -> -2.3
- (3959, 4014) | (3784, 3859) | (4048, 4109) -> 0.4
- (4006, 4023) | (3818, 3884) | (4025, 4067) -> -2.2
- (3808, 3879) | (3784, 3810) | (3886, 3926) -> 2.9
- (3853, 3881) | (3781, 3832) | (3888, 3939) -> -3.7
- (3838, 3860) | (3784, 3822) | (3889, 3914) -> 2.3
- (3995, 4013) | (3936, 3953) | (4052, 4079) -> -3.9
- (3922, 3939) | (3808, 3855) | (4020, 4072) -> 5.8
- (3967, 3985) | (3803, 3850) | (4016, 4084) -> 4.8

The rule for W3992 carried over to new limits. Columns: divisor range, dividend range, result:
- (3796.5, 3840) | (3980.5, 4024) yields 1.63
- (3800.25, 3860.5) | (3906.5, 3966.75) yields 1.11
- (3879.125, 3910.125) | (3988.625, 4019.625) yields 1.46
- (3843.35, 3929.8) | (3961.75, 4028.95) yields 1.17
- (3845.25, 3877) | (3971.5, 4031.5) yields 1.24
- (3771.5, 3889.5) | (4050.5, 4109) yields 1.37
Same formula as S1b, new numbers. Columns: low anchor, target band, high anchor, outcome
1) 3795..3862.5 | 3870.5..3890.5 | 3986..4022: 0.17 mag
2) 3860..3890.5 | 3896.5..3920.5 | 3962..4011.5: -0.11 mag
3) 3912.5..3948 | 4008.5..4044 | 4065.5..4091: -0.19 mag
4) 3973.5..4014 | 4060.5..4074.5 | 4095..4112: -0.10 mag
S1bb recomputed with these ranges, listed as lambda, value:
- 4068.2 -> 2.59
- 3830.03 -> 1.61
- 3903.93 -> 1.66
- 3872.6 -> 1.58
